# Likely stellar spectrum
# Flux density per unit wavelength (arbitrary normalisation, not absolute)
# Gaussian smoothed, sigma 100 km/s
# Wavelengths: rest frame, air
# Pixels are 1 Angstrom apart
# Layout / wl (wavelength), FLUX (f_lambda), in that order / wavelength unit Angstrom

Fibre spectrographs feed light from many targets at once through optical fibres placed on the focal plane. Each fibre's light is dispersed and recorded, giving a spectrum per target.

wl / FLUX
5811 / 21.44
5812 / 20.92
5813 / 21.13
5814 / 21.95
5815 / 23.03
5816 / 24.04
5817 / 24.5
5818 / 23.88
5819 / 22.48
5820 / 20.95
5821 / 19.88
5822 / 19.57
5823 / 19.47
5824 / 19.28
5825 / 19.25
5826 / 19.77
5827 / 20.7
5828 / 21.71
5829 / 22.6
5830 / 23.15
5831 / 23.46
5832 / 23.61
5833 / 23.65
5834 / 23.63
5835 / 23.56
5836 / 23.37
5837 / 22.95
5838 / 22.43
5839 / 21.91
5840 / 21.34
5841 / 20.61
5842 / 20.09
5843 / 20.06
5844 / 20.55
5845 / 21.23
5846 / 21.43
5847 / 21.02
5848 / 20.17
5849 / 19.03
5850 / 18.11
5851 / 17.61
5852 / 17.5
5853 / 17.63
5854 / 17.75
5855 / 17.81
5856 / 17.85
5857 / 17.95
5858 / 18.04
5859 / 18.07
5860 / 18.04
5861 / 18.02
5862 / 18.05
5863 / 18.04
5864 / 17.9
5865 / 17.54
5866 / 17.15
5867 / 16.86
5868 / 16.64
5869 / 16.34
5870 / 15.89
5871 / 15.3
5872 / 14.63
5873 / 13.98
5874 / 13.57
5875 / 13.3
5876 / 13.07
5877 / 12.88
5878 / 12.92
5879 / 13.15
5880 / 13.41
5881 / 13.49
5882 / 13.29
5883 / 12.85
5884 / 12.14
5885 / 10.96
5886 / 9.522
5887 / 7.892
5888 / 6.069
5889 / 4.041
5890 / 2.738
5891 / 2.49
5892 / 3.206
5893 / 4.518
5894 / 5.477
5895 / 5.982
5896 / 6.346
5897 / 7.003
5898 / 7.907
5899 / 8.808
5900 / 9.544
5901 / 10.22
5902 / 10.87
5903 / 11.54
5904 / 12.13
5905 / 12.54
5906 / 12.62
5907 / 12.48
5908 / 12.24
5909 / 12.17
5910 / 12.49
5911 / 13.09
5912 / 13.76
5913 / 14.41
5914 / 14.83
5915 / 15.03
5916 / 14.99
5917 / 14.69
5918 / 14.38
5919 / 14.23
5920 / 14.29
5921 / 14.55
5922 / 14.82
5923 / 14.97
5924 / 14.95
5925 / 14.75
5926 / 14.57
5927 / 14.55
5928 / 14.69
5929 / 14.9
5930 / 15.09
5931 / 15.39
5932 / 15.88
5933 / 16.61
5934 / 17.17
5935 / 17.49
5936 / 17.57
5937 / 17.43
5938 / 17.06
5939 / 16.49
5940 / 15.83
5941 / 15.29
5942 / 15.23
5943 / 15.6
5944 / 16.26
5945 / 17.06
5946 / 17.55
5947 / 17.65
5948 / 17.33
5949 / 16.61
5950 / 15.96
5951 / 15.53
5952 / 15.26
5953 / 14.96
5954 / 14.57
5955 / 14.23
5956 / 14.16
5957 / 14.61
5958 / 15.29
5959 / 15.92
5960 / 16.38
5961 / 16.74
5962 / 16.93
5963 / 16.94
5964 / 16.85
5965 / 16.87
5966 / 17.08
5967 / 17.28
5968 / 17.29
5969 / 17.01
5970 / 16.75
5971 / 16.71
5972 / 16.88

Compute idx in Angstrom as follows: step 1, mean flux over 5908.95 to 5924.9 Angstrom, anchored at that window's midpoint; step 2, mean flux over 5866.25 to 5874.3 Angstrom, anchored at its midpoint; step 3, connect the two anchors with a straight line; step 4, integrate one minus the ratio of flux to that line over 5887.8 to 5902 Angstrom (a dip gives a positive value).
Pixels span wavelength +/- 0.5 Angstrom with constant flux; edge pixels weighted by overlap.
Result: 8.3 Angstrom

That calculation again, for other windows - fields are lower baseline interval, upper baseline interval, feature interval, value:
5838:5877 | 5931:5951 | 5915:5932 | 2.09 Angstrom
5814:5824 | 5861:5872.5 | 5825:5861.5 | -2.12 Angstrom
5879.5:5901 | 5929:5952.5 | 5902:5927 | -3.57 Angstrom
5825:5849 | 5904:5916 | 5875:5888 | 3.66 Angstrom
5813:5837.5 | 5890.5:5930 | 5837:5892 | 6.15 Angstrom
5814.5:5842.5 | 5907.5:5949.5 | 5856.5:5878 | 3.60 Angstrom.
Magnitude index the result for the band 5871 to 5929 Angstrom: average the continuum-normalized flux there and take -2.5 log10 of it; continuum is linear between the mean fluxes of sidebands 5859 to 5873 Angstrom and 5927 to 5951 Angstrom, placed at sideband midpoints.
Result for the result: 0.39 mag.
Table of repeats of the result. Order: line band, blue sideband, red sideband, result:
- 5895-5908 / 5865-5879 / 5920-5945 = 0.45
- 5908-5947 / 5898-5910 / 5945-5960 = -0.14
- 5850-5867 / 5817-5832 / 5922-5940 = 0.10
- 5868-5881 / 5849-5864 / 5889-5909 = -0.02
